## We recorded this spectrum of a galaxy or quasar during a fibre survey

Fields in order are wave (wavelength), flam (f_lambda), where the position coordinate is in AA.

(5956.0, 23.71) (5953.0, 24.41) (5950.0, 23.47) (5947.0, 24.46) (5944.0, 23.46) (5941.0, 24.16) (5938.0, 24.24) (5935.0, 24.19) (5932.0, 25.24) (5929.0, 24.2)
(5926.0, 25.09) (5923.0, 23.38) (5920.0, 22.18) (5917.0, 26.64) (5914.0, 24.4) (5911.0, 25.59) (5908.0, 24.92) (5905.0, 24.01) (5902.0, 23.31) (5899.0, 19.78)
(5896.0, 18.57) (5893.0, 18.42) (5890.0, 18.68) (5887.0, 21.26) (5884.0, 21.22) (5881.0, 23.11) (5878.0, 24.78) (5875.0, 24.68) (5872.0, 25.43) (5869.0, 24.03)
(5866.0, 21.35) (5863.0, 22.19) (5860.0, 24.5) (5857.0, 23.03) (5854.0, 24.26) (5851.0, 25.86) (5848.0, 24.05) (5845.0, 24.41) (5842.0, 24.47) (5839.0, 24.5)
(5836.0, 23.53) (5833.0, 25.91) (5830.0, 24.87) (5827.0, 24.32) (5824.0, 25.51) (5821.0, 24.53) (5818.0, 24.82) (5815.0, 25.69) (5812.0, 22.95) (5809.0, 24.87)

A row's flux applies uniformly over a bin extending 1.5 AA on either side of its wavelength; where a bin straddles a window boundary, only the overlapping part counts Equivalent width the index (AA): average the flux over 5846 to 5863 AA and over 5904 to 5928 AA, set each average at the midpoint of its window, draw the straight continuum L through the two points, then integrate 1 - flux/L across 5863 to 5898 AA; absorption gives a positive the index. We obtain 3.4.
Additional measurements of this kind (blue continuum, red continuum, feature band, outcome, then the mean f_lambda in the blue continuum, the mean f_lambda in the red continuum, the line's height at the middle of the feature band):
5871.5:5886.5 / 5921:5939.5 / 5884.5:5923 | 2.6 AA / 23.6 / 24.3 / 23.9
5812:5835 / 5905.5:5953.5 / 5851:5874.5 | 0.9 AA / 24.9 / 24.4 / 24.7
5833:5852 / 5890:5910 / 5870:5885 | -0.9 AA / 24.5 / 21.4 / 22.6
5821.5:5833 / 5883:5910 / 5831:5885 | -1.6 AA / 25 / 21.2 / 23.3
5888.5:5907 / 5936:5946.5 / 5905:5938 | -3.1 AA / 20.6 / 24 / 22.5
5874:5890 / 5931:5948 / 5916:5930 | -0.3 AA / 22.6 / 24.3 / 23.8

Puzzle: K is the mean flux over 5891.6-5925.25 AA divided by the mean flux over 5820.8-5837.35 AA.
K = 0.92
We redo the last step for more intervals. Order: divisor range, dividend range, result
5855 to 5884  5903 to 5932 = 1.04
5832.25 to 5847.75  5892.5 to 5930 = 0.95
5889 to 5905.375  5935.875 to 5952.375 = 1.18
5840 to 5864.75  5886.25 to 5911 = 0.89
